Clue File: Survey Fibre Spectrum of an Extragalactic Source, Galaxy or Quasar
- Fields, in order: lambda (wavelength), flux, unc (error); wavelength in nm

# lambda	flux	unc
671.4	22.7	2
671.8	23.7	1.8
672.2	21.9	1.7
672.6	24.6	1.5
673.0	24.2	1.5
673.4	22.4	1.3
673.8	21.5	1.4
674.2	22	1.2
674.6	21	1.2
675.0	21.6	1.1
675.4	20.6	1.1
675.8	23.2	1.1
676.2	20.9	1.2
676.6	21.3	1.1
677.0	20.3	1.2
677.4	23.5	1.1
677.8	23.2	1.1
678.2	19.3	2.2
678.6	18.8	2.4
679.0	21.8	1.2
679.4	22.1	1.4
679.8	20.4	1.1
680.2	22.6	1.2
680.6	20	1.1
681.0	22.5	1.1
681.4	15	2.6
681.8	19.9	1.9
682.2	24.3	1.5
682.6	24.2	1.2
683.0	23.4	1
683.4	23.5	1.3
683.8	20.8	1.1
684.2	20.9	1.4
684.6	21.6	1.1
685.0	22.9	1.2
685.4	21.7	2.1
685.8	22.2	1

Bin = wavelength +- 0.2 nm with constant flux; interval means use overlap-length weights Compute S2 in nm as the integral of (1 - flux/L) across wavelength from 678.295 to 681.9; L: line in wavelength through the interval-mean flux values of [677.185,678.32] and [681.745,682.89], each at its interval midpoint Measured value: 0.38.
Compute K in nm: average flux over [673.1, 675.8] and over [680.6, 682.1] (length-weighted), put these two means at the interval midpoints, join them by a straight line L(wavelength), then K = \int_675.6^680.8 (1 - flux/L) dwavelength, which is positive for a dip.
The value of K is -0.19 nm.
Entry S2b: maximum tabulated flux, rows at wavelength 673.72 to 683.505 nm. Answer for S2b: 24.3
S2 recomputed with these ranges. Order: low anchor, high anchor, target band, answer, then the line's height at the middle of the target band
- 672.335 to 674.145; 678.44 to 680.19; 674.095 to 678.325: 0.09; 22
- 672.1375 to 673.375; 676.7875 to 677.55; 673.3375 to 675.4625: 0.13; 22.9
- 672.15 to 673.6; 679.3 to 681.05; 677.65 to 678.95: 0.09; 21.9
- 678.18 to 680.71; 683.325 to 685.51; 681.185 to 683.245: 0.00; 21.4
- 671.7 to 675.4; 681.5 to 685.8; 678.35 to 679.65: 0.08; 22.3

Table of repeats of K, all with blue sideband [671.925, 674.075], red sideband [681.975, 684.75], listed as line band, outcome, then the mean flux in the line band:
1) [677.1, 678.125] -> 0.01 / 22.6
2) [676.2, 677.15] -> 0.08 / 20.8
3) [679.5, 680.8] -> 0.09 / 21.1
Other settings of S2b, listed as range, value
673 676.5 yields 24.2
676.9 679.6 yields 23.5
